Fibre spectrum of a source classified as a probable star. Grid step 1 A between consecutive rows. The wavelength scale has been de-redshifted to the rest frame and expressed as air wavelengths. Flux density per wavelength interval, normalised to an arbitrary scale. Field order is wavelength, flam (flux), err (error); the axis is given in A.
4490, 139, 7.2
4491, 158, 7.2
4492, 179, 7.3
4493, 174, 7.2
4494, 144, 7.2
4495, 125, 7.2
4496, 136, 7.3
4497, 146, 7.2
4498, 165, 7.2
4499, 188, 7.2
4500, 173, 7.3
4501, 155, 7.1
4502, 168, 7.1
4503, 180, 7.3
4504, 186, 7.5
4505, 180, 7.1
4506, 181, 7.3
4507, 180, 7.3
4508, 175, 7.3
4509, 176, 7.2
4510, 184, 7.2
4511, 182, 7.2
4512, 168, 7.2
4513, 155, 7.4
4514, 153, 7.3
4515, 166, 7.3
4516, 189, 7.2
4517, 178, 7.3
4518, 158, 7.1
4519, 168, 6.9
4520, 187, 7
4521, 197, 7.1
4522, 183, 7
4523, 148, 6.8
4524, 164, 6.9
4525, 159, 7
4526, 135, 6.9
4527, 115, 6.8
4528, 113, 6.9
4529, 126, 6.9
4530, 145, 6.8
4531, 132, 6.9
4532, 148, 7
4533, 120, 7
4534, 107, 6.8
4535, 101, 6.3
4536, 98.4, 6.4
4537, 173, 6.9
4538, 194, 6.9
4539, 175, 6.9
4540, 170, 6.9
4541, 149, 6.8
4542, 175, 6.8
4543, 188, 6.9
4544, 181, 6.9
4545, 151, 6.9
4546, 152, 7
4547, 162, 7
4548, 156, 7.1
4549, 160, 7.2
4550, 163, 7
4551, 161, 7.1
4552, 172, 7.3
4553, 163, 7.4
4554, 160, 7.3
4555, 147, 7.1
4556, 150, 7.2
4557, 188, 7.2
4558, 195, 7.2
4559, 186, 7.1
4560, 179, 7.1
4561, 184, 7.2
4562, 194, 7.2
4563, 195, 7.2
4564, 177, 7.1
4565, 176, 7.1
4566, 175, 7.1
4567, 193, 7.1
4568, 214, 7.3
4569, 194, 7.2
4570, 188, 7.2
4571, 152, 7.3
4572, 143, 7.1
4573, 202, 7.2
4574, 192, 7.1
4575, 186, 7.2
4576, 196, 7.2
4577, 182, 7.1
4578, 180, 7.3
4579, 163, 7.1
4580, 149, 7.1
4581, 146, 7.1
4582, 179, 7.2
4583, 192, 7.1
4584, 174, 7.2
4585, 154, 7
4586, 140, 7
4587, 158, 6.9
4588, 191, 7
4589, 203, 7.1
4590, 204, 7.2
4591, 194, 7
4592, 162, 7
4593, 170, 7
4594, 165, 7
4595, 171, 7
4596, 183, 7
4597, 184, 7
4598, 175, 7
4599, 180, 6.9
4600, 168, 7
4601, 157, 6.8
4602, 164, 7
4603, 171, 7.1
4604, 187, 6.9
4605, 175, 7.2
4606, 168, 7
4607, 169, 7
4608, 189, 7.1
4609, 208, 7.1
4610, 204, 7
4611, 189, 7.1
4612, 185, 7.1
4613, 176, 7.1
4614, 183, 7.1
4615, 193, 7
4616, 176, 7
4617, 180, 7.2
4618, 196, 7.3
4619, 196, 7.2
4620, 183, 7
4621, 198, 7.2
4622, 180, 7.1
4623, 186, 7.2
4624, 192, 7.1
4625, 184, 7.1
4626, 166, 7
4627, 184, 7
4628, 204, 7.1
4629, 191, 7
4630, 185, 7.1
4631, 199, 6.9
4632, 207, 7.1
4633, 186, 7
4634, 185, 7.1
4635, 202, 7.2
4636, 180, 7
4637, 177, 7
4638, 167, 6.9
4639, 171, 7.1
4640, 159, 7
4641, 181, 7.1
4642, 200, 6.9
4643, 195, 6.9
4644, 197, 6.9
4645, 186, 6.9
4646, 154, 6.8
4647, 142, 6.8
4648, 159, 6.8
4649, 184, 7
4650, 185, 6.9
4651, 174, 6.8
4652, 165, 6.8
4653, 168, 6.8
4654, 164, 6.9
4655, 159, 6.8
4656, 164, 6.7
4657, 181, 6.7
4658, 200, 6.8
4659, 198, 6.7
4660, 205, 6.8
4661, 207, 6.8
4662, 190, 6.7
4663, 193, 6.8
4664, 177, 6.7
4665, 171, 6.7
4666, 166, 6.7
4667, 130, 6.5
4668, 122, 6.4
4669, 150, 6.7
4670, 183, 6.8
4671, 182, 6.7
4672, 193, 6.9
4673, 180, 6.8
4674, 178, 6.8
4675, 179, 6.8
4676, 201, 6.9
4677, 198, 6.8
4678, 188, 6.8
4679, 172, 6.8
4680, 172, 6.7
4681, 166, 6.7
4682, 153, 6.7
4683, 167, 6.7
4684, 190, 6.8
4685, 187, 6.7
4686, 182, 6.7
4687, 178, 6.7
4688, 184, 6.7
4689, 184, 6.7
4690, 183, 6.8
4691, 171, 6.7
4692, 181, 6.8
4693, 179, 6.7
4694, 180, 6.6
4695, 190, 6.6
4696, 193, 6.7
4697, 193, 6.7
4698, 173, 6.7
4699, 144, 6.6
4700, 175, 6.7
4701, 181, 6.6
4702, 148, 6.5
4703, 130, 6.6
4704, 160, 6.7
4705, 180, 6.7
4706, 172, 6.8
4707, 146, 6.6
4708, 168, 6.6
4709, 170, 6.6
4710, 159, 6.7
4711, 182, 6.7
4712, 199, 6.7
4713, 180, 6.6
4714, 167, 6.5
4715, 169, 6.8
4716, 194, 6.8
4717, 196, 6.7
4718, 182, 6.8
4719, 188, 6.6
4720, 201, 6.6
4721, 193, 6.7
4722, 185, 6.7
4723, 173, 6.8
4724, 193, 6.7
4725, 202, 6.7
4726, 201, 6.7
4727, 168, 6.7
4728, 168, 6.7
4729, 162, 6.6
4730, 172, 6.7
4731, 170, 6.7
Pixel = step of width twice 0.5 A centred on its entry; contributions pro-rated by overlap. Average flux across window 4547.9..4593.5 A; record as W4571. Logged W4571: 176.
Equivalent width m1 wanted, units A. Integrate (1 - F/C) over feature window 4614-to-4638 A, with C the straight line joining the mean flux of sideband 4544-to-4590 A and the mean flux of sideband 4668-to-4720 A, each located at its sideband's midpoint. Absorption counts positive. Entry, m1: -1.7 A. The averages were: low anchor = 174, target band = 188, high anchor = 176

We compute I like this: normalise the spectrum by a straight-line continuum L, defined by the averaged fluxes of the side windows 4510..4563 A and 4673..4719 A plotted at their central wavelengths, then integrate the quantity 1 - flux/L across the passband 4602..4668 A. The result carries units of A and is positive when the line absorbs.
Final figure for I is -4.3 A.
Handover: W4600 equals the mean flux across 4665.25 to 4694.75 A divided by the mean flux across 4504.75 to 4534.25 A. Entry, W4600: 1.10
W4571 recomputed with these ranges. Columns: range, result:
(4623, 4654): 181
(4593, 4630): 182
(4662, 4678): 174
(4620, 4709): 178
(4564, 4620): 179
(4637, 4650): 175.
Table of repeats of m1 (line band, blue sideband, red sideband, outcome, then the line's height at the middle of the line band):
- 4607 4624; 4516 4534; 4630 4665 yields -1.48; 173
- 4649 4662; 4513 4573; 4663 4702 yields -0.61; 173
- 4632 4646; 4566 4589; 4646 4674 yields -0.73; 174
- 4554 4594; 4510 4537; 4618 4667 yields -3.37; 164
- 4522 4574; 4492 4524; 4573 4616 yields 3.36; 173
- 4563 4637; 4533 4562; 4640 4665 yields -4.54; 171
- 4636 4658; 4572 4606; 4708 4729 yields 0.58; 178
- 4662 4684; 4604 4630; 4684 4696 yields 1.22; 183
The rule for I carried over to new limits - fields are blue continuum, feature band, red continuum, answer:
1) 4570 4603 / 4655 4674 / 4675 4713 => -0.2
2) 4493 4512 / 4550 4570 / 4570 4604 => -0.8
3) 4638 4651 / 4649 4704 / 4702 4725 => 0.0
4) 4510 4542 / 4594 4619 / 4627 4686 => -1.6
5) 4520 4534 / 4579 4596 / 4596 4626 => 0.0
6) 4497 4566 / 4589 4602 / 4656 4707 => -0.6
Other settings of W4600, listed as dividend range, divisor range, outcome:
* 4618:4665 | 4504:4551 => 1.15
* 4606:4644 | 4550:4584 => 1.05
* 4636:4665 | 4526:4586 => 1.08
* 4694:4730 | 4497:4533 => 1.08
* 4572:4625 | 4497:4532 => 1.09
